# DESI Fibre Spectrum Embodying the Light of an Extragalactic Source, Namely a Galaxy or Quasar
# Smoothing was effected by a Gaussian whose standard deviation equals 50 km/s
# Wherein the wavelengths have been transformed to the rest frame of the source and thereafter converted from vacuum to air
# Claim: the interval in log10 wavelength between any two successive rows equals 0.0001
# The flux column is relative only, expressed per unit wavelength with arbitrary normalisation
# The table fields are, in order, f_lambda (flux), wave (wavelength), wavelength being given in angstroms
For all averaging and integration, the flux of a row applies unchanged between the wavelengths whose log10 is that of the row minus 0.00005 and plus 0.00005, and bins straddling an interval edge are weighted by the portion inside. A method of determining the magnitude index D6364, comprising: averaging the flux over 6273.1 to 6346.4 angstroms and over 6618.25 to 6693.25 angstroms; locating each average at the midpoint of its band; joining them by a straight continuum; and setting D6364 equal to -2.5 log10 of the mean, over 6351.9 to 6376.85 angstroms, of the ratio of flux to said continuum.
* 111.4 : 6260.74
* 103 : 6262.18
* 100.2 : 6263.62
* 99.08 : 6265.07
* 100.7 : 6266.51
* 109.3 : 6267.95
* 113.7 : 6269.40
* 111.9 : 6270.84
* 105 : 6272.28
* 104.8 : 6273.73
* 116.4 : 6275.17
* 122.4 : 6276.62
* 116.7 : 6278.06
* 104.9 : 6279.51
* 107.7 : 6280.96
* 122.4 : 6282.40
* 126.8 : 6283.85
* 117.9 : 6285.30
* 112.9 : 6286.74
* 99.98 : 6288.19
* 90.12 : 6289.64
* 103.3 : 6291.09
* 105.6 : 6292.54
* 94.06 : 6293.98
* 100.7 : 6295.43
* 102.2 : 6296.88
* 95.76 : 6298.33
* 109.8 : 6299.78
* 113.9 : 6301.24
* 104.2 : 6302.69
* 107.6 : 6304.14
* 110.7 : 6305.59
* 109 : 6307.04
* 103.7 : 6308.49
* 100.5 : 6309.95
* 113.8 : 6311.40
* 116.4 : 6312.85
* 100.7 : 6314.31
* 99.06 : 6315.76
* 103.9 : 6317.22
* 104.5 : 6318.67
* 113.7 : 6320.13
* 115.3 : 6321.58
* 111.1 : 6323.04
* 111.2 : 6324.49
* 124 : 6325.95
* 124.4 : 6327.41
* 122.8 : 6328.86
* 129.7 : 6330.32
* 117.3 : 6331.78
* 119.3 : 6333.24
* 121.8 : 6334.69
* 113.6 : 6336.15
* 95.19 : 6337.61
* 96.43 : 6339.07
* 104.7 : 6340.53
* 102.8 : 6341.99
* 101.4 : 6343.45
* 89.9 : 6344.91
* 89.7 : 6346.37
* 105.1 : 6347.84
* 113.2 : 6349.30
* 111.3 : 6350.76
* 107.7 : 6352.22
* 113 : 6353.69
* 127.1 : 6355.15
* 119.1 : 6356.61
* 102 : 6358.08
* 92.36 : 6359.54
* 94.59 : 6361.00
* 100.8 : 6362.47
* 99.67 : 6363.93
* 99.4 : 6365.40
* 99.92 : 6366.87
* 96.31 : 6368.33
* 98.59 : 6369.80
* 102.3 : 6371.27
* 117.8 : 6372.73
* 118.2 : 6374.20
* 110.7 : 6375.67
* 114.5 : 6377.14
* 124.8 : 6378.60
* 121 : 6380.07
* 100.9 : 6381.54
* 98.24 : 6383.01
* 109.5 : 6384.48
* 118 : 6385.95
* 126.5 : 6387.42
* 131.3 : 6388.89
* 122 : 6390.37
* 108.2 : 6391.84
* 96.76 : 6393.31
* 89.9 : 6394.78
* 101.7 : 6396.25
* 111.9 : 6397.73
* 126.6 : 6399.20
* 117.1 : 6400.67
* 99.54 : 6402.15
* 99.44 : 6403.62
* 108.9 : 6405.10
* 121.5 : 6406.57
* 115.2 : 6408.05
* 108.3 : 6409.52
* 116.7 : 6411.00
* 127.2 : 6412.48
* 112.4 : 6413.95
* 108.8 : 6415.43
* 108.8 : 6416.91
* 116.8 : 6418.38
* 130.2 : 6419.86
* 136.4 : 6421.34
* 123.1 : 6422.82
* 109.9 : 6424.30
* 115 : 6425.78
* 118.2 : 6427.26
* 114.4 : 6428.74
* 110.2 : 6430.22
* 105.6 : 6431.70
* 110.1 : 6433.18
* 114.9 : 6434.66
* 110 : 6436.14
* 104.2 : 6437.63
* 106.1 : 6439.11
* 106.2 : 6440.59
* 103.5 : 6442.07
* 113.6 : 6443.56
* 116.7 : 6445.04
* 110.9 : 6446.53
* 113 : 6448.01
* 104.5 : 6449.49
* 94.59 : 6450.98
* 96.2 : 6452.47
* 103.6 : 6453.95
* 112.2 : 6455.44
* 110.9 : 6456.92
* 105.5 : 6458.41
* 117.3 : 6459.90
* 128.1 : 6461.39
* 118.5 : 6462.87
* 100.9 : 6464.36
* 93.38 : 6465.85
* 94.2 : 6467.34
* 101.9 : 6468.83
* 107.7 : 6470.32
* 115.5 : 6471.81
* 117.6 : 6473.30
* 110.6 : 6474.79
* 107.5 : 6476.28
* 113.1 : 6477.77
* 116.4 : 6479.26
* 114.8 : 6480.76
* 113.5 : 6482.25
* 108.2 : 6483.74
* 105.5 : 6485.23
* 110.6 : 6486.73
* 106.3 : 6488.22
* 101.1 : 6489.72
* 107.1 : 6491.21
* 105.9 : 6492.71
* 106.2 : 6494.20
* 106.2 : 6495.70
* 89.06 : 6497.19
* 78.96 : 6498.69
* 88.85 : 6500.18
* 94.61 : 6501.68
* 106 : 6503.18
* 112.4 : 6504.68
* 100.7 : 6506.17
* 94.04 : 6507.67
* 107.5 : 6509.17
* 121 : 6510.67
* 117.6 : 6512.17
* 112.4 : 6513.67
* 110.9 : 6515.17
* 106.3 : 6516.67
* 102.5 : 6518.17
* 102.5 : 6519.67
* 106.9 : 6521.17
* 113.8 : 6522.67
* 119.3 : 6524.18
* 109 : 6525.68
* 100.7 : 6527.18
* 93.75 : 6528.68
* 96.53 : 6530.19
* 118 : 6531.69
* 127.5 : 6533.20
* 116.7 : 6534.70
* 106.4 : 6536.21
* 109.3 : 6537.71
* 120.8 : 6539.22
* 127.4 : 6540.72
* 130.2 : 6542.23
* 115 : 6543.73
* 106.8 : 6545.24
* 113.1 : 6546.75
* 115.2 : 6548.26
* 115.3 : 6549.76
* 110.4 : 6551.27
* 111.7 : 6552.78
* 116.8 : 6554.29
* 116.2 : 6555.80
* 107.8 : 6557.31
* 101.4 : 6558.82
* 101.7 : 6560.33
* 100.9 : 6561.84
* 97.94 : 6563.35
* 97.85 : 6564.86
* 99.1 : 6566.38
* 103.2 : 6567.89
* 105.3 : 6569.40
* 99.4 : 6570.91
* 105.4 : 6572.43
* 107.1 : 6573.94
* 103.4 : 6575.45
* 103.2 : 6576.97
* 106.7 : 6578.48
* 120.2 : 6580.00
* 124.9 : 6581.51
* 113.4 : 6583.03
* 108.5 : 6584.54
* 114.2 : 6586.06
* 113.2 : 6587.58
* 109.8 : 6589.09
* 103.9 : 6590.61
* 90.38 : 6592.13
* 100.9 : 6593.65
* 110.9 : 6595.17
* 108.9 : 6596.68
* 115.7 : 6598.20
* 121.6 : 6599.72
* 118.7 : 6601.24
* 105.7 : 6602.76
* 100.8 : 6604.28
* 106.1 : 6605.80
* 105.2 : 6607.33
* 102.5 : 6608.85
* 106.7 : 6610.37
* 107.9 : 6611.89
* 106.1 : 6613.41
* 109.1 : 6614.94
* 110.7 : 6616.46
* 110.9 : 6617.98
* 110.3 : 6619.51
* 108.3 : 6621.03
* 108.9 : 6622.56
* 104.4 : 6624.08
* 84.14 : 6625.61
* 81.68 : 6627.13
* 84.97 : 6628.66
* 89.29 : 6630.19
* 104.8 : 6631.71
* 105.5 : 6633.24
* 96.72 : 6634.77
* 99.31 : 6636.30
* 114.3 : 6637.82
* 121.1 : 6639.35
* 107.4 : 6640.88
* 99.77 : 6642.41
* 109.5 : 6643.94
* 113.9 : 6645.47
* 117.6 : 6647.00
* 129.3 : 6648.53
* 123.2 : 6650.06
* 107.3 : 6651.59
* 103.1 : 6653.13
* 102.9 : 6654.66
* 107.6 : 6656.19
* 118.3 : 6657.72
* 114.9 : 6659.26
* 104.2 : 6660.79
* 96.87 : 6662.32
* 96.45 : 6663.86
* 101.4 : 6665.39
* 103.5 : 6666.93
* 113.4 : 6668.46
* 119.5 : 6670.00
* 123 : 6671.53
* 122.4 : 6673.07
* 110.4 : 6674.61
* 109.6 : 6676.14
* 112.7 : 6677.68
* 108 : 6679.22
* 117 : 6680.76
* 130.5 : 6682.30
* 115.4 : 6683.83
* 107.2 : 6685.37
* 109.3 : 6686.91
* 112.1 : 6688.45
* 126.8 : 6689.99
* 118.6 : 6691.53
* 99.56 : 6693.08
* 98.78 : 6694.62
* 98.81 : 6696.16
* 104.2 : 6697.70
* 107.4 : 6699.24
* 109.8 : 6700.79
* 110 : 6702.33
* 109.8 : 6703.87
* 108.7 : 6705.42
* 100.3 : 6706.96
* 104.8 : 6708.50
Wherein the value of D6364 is 0.030 mag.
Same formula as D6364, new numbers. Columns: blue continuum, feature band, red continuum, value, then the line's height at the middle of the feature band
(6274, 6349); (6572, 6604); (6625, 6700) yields -0.01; 108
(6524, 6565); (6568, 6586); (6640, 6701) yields 0.02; 111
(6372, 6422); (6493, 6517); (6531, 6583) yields 0.09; 112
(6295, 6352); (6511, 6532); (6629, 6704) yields 0.01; 109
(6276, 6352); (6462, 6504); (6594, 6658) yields 0.03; 108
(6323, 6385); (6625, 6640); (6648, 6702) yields 0.13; 111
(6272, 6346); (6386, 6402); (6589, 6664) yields -0.04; 108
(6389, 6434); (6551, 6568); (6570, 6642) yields 0.03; 108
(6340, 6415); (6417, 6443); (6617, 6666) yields -0.05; 108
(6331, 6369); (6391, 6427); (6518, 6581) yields -0.07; 106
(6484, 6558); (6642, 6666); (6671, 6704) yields 0.02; 111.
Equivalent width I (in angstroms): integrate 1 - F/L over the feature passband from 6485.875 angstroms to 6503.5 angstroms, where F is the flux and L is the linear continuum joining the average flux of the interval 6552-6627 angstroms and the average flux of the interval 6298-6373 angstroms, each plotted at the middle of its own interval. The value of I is 1.19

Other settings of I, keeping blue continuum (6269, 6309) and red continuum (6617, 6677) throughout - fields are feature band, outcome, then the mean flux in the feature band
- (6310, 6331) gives -1.0 angstroms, 113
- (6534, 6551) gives -1.3 angstroms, 116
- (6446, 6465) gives -0.2 angstroms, 109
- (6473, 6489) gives -0.5 angstroms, 111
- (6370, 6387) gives -0.6 angstroms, 112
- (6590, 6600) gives 0.0 angstroms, 107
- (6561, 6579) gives 0.8 angstroms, 102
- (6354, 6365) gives 0.3 angstroms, 105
